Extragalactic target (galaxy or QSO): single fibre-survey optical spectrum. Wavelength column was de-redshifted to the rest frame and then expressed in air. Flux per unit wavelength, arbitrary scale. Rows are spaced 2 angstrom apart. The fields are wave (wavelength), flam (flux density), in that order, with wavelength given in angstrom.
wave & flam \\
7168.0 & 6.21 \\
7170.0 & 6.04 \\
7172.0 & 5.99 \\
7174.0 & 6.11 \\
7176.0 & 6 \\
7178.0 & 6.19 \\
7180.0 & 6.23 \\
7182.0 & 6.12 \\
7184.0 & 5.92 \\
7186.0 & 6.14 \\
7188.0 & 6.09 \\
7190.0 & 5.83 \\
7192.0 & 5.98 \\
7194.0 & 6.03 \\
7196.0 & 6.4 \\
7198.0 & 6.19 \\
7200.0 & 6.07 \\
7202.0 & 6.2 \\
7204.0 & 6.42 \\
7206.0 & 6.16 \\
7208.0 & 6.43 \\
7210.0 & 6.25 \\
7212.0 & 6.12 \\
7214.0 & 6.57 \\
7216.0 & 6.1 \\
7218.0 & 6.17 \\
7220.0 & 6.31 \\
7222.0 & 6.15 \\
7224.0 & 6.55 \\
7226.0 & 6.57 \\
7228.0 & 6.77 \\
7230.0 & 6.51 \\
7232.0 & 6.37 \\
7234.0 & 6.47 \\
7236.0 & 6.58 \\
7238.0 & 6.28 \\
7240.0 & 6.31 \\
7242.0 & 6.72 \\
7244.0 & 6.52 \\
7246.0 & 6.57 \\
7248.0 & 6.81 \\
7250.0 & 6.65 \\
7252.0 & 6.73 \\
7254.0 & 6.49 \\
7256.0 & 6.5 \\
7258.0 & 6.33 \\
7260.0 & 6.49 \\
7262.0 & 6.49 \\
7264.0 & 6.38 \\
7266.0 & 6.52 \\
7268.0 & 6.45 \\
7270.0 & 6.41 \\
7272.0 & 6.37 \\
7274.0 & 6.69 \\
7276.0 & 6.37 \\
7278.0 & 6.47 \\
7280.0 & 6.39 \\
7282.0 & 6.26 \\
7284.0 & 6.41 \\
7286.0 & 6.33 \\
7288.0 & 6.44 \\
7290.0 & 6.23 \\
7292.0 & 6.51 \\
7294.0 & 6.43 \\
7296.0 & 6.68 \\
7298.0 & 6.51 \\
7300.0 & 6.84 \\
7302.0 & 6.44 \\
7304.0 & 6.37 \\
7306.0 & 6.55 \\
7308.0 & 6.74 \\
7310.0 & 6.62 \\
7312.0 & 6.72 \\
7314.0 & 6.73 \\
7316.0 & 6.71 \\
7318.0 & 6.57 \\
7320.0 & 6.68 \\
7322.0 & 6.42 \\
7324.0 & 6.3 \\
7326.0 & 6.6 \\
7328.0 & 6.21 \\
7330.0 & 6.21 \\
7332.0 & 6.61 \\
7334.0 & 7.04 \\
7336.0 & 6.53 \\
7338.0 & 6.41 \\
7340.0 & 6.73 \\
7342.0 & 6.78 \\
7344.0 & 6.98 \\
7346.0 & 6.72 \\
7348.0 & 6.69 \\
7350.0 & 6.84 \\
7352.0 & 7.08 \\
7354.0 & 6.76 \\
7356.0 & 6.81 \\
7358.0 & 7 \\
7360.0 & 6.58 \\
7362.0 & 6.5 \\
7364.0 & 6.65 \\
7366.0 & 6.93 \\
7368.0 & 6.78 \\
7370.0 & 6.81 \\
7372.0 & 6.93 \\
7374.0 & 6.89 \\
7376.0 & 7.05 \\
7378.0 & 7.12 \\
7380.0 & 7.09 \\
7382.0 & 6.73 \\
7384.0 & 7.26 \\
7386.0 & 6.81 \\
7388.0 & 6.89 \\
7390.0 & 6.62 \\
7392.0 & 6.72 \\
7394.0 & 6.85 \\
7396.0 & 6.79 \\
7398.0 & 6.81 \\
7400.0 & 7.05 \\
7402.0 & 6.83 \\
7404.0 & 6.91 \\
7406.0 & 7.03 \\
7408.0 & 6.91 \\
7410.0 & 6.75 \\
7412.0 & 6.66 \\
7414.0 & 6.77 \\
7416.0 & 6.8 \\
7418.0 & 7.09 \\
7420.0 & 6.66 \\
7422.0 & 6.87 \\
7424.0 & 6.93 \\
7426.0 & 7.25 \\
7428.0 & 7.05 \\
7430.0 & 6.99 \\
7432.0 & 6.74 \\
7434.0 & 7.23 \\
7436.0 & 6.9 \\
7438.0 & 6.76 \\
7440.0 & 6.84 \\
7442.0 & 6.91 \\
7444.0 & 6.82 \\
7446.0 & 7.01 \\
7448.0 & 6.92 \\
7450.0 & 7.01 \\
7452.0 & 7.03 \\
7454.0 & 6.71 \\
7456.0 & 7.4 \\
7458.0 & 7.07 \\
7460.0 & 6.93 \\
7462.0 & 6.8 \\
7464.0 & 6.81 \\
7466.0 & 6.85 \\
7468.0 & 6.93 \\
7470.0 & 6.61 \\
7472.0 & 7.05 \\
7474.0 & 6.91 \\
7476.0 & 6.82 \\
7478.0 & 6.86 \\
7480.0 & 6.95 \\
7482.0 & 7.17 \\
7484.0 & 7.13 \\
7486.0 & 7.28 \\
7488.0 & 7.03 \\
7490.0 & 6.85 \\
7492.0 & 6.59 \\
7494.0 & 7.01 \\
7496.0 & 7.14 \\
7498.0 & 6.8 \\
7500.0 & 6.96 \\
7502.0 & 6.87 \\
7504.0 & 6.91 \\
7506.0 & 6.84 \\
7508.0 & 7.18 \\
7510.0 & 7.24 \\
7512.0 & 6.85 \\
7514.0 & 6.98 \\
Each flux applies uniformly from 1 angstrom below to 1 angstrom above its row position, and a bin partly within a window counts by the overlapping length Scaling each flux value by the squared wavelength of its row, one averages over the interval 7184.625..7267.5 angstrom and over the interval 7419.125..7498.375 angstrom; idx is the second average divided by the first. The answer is 1.16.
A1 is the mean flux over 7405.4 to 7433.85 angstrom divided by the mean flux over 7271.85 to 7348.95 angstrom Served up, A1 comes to 1.1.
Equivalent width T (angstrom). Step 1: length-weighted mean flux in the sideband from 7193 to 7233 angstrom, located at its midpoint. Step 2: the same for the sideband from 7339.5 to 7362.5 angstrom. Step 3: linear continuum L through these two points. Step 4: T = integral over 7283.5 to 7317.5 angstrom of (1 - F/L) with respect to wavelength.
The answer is 0.38 angstrom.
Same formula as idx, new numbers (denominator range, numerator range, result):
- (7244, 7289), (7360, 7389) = 1.09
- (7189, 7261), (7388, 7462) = 1.14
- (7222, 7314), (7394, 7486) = 1.11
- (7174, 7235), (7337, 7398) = 1.14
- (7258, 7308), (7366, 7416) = 1.10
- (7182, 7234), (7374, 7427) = 1.16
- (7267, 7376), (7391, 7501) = 1.08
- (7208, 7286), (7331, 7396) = 1.09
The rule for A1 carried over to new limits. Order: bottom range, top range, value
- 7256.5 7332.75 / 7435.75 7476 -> 1.07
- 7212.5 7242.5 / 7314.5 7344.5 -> 1.03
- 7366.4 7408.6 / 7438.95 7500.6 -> 1.01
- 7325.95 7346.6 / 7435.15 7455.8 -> 1.04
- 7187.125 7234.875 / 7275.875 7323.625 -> 1.04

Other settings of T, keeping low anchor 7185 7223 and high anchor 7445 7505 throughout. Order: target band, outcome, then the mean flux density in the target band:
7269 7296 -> -0.04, 6.42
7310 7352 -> -0.58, 6.63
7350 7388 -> -1.29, 6.88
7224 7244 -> -0.76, 6.51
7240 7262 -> -0.85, 6.56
